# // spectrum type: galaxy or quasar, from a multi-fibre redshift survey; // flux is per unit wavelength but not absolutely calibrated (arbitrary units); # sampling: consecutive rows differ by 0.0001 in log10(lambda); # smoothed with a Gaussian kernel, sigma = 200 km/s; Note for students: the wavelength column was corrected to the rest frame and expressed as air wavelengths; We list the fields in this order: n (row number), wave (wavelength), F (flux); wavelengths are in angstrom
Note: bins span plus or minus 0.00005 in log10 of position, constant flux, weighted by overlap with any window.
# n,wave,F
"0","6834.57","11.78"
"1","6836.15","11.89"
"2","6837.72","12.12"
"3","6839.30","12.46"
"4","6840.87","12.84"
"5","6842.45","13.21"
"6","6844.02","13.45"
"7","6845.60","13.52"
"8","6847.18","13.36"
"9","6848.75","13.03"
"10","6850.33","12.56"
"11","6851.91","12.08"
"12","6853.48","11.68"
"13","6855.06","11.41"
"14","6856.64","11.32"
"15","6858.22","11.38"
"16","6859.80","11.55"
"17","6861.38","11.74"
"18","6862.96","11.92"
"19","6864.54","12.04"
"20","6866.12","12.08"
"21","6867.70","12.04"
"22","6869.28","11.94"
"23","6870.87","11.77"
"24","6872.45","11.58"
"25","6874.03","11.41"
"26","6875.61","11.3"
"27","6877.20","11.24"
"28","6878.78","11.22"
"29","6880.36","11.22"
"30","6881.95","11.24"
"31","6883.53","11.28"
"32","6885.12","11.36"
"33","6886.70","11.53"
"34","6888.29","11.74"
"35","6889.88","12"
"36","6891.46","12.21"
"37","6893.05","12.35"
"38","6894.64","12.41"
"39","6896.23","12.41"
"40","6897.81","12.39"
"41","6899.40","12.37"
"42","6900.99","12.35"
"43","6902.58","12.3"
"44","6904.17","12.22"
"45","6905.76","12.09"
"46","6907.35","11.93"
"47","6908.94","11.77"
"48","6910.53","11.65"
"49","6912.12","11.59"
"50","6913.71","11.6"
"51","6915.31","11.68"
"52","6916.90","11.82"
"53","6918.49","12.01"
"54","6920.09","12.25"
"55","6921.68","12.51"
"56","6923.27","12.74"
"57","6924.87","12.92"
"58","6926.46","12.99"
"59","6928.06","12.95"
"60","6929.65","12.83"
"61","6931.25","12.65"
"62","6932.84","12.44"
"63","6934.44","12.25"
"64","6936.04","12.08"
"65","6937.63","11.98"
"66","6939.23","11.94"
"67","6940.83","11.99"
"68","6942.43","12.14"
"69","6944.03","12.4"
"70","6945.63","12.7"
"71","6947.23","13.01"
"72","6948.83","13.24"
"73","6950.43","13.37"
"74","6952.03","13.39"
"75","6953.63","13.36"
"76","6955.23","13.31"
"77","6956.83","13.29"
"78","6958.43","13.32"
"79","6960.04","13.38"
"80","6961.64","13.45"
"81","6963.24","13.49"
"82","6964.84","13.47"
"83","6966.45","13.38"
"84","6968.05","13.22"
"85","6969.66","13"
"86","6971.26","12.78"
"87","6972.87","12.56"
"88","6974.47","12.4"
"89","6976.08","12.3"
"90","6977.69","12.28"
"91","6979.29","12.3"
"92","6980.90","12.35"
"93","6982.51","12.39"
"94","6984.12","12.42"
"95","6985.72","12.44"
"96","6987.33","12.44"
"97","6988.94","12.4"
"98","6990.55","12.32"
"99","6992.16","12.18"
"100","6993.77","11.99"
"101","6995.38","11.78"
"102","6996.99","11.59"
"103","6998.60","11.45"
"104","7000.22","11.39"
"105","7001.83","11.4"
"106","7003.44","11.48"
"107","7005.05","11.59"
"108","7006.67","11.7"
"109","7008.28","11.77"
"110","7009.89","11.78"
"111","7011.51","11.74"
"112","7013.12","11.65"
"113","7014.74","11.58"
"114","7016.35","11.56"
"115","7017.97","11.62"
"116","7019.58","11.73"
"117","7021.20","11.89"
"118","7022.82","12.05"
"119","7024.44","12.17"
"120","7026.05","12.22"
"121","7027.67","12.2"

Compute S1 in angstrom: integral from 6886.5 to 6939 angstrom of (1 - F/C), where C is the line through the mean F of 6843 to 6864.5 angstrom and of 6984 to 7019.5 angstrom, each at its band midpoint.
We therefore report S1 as -0.6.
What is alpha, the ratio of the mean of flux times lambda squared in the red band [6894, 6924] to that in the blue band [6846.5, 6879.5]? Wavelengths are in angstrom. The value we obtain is 1.0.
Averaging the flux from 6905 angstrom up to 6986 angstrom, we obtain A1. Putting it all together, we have 12.6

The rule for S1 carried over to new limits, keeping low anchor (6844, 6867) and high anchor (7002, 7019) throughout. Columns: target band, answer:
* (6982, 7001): -0.57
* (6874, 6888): 0.88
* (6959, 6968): -1.23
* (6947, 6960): -1.61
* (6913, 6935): -0.87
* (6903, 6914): 0.11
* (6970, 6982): -0.70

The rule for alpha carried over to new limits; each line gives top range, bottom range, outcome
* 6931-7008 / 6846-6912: 1.08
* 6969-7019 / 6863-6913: 1.05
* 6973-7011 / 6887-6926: 1.01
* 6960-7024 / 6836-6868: 1.03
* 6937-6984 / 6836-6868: 1.08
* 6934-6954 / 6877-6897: 1.09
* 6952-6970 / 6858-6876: 1.17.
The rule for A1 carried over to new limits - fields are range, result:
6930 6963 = 12.8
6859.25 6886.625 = 11.6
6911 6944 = 12.3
